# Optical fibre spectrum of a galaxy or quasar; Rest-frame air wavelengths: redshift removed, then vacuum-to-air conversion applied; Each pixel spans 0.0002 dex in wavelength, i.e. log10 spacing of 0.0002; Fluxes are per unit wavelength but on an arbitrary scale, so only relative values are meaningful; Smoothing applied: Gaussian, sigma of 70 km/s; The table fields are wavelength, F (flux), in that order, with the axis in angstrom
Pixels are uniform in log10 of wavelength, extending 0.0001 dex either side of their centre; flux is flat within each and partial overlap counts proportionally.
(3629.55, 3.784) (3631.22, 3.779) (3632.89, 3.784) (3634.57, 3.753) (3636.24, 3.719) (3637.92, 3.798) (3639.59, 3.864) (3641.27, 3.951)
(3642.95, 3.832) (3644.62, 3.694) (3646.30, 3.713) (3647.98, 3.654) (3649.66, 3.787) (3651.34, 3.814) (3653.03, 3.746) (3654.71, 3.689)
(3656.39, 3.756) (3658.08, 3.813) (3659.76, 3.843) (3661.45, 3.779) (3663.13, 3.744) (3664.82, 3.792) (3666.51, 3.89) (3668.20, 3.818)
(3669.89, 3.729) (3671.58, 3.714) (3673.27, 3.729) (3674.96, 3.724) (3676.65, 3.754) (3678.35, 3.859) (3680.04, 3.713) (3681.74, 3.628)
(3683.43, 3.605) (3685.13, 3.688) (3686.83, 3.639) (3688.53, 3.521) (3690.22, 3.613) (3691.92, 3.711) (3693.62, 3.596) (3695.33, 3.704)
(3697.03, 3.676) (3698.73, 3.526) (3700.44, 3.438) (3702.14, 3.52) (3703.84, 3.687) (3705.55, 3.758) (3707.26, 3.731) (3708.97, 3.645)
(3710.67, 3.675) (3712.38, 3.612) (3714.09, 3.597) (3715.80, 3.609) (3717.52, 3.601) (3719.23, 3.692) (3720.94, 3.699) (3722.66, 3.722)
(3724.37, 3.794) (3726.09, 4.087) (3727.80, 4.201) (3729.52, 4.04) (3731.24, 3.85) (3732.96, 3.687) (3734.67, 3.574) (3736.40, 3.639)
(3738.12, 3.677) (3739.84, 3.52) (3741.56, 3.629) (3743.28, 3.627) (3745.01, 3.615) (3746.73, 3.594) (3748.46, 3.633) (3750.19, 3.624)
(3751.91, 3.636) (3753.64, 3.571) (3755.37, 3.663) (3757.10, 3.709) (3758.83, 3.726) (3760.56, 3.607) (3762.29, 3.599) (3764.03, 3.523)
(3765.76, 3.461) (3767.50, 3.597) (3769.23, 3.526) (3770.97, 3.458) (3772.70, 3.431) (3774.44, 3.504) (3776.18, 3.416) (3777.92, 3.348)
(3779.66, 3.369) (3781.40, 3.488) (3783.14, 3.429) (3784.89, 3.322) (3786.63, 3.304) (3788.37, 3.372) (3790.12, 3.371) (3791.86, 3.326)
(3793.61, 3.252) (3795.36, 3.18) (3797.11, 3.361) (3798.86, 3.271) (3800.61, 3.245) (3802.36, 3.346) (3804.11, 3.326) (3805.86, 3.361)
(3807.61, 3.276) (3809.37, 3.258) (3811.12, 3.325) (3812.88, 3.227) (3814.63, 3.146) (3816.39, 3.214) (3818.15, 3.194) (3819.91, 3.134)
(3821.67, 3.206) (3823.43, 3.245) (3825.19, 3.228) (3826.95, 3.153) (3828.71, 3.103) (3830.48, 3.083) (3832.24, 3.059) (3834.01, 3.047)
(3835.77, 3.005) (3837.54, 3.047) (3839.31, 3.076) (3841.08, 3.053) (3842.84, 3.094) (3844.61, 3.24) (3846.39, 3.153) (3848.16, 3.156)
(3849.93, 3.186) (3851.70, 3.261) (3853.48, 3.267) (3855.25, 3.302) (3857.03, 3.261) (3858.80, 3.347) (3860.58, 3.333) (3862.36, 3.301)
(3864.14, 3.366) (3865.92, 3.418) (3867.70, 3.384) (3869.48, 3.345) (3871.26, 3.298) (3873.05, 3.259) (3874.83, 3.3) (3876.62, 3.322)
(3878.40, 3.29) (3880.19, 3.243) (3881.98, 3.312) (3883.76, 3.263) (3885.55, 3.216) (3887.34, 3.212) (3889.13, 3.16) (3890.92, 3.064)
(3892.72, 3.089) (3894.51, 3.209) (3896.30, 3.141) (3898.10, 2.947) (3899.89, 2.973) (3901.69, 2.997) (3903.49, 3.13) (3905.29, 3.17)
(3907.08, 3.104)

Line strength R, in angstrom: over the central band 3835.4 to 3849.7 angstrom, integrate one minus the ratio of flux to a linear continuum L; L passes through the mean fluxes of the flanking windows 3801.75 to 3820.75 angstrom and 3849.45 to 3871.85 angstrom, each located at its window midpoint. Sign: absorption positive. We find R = 0.8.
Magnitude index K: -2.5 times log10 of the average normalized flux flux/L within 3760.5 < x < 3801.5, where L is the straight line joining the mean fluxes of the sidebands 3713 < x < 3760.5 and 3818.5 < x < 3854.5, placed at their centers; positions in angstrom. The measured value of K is 0.017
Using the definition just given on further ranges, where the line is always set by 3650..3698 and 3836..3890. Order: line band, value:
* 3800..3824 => 0.04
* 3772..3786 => 0.02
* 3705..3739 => -0.04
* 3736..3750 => -0.02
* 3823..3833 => 0.06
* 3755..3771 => -0.03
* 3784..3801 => 0.04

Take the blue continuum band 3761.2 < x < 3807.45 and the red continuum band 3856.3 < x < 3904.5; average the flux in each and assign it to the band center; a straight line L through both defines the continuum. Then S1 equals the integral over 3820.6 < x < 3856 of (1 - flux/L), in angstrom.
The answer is 1.6 angstrom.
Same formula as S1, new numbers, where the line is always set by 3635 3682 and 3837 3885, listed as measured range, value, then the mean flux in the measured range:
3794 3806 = 0.4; 3.29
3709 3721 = 0.0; 3.64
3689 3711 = 0.2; 3.64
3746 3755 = -0.2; 3.61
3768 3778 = 0.1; 3.46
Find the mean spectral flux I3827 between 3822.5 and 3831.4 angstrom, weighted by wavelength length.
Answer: 3.16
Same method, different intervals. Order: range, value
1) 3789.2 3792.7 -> 3.35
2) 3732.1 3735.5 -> 3.64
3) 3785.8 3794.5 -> 3.32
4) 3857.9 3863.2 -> 3.33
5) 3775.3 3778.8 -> 3.38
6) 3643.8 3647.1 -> 3.7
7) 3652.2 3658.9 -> 3.75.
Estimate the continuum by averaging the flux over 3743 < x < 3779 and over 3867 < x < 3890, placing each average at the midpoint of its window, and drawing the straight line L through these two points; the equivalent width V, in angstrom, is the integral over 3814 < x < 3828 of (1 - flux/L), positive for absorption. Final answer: 0.9 angstrom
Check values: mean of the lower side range 3.56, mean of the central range 3.19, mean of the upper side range 3.28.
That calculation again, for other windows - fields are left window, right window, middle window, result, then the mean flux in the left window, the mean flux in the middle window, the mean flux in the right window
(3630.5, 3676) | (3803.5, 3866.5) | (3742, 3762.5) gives -1.0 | 3.77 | 3.64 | 3.21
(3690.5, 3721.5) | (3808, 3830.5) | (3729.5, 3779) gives -2.1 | 3.64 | 3.59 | 3.2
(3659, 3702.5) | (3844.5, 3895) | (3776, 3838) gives 2.8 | 3.69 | 3.25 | 3.26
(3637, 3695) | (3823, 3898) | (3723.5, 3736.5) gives -1.1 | 3.74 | 3.87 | 3.21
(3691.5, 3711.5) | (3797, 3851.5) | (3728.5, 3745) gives -0.9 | 3.64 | 3.69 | 3.19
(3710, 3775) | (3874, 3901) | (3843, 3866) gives 0.2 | 3.66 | 3.26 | 3.18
